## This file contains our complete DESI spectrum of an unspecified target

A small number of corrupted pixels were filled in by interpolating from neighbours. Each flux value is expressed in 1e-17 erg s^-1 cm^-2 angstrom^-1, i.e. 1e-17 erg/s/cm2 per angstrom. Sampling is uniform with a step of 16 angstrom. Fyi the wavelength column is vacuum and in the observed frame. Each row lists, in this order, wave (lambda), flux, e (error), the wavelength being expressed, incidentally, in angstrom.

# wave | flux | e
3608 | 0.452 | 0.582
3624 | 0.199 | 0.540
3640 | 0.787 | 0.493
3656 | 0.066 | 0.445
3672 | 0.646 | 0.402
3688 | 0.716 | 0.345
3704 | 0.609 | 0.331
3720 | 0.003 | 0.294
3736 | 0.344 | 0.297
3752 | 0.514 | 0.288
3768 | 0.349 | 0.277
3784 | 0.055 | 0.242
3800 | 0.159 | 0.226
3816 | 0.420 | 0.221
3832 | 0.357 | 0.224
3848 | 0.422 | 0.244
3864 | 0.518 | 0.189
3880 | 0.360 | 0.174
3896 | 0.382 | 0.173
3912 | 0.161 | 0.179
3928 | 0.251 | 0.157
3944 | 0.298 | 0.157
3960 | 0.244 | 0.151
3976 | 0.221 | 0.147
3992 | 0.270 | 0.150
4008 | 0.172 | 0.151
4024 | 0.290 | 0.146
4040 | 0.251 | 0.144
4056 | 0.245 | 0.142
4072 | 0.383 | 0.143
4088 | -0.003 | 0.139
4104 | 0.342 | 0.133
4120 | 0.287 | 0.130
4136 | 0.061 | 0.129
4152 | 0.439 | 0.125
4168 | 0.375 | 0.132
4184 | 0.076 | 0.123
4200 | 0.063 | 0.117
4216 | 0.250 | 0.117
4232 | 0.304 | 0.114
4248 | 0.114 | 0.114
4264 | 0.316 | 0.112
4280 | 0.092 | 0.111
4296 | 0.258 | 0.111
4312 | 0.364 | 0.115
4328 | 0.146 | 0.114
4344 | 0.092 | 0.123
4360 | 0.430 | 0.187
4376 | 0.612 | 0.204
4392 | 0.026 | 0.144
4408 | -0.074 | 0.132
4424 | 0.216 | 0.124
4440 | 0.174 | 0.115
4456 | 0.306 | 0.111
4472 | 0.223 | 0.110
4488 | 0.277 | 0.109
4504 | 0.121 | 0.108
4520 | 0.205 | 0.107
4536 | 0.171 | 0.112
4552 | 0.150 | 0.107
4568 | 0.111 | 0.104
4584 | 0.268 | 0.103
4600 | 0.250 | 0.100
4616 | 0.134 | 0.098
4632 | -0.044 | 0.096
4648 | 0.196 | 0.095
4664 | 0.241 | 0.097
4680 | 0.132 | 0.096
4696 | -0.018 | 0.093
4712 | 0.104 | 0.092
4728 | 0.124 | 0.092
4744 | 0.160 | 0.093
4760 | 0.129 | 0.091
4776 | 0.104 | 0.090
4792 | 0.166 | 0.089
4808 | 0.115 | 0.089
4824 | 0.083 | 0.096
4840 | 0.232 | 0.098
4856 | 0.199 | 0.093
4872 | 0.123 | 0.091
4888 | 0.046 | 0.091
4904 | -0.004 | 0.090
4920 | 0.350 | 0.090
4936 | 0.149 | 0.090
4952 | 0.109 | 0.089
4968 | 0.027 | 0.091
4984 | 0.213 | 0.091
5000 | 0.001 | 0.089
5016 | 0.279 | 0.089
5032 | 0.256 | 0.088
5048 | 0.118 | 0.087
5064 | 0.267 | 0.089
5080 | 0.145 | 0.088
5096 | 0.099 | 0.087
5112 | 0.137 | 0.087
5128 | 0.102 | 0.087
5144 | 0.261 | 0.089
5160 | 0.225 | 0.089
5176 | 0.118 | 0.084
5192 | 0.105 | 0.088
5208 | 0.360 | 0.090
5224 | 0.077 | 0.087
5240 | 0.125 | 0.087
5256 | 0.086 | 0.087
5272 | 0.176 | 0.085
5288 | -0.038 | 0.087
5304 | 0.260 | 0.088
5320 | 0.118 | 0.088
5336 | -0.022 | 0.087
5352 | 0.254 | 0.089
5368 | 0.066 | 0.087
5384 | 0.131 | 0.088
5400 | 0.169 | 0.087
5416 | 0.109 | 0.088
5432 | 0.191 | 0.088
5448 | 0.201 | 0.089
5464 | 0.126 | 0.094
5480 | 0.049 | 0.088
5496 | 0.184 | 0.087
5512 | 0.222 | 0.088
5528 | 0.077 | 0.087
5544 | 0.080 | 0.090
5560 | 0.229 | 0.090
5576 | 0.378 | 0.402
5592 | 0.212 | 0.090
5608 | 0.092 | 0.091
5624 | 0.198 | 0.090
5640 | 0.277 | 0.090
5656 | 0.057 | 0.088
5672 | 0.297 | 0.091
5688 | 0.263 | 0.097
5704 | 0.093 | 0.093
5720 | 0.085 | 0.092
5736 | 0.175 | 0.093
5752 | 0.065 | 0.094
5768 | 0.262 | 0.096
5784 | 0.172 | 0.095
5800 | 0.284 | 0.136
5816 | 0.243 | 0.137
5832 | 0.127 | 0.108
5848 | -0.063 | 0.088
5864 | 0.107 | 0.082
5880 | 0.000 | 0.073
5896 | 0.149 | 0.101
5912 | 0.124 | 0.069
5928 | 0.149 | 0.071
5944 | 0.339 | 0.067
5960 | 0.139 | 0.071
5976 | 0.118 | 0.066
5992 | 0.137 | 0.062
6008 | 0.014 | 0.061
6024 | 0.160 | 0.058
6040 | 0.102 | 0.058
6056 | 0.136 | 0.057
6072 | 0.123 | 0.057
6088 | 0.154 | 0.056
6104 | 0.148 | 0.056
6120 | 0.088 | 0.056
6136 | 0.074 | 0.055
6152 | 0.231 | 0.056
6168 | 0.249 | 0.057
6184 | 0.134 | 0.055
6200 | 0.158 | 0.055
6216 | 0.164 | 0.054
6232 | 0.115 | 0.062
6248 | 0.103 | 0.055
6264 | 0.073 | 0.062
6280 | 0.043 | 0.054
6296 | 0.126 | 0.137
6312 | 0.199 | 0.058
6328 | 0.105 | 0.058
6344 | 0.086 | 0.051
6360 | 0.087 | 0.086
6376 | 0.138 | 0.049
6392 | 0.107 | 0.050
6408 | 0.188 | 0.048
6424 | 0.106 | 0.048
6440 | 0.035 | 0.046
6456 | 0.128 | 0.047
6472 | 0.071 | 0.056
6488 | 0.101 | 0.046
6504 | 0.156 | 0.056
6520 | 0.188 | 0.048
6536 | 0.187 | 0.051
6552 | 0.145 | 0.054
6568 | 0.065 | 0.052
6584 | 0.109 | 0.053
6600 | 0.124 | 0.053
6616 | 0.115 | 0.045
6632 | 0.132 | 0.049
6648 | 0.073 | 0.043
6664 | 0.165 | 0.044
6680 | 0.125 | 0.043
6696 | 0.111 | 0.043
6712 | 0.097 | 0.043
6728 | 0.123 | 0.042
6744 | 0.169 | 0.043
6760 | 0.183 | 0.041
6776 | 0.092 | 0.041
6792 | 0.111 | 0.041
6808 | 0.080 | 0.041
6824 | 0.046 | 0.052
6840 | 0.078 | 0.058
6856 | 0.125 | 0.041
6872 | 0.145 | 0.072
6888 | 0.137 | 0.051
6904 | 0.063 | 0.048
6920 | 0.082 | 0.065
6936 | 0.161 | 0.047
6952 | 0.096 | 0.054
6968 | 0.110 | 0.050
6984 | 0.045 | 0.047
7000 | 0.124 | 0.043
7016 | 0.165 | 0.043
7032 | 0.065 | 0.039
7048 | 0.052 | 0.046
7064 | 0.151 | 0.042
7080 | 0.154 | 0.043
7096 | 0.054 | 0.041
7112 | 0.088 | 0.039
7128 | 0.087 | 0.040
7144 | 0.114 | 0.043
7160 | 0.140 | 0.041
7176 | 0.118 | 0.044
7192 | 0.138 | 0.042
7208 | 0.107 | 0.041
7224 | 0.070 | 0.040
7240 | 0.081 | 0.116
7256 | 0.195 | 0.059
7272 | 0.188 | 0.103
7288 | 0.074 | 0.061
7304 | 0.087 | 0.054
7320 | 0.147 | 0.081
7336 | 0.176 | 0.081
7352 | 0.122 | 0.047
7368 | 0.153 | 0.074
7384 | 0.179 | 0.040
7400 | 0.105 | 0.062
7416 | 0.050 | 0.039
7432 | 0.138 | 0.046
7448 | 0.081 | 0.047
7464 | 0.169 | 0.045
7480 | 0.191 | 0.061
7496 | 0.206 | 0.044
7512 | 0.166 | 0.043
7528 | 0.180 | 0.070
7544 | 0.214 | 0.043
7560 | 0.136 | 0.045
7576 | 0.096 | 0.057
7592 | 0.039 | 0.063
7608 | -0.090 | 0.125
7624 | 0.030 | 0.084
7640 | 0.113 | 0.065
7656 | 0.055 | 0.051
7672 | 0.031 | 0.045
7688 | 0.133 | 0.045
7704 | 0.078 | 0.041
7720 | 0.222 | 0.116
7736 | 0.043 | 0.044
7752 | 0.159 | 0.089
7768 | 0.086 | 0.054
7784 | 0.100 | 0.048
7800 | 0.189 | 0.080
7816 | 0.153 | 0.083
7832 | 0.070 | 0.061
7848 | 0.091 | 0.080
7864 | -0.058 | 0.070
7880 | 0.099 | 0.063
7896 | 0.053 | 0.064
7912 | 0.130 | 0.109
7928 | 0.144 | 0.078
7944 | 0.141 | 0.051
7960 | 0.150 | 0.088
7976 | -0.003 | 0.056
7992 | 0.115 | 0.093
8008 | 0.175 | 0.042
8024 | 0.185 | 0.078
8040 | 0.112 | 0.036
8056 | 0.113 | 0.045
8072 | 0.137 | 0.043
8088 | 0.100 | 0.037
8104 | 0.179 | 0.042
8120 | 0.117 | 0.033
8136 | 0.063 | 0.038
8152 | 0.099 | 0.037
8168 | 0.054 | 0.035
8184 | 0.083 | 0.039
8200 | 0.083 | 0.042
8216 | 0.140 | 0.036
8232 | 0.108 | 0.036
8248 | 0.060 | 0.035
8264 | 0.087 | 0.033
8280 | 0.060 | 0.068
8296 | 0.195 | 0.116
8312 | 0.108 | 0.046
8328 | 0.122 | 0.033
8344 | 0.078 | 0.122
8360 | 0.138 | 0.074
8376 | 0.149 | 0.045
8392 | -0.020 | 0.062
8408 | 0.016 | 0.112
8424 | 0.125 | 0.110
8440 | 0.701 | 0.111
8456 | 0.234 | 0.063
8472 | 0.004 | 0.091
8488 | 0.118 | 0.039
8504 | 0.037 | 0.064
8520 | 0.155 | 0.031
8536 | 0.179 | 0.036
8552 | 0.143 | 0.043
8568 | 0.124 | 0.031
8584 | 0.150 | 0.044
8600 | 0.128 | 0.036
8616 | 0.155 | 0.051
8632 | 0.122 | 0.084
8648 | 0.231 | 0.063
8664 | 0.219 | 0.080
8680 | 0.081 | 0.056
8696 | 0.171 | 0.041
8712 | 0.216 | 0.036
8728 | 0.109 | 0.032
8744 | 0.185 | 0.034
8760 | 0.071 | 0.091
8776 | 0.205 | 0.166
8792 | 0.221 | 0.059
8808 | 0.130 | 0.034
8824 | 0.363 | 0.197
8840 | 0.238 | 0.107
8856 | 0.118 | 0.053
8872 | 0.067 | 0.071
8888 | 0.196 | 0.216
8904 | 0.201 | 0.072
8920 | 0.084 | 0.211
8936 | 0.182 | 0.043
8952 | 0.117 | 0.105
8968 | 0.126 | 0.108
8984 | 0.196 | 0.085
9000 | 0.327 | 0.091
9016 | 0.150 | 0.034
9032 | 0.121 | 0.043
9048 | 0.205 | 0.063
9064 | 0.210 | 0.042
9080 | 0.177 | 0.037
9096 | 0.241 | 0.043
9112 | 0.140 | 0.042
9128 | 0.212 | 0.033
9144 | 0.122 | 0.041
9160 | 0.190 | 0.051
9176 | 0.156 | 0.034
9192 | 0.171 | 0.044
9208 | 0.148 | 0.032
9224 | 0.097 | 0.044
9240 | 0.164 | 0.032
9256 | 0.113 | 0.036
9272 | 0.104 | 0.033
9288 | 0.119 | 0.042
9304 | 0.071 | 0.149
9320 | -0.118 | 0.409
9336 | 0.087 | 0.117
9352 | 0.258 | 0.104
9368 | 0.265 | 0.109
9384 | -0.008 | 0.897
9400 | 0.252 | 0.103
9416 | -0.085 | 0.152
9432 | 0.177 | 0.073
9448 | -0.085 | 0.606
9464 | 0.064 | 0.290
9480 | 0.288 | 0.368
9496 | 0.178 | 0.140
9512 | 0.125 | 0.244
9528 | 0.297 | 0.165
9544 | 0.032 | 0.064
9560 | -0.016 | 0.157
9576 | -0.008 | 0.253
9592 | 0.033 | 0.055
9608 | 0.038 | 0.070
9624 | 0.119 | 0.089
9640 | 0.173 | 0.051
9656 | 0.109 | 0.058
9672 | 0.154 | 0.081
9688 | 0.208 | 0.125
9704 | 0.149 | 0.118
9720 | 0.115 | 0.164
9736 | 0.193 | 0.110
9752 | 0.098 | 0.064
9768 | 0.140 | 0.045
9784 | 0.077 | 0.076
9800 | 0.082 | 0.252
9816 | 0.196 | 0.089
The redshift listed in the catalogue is 1.263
